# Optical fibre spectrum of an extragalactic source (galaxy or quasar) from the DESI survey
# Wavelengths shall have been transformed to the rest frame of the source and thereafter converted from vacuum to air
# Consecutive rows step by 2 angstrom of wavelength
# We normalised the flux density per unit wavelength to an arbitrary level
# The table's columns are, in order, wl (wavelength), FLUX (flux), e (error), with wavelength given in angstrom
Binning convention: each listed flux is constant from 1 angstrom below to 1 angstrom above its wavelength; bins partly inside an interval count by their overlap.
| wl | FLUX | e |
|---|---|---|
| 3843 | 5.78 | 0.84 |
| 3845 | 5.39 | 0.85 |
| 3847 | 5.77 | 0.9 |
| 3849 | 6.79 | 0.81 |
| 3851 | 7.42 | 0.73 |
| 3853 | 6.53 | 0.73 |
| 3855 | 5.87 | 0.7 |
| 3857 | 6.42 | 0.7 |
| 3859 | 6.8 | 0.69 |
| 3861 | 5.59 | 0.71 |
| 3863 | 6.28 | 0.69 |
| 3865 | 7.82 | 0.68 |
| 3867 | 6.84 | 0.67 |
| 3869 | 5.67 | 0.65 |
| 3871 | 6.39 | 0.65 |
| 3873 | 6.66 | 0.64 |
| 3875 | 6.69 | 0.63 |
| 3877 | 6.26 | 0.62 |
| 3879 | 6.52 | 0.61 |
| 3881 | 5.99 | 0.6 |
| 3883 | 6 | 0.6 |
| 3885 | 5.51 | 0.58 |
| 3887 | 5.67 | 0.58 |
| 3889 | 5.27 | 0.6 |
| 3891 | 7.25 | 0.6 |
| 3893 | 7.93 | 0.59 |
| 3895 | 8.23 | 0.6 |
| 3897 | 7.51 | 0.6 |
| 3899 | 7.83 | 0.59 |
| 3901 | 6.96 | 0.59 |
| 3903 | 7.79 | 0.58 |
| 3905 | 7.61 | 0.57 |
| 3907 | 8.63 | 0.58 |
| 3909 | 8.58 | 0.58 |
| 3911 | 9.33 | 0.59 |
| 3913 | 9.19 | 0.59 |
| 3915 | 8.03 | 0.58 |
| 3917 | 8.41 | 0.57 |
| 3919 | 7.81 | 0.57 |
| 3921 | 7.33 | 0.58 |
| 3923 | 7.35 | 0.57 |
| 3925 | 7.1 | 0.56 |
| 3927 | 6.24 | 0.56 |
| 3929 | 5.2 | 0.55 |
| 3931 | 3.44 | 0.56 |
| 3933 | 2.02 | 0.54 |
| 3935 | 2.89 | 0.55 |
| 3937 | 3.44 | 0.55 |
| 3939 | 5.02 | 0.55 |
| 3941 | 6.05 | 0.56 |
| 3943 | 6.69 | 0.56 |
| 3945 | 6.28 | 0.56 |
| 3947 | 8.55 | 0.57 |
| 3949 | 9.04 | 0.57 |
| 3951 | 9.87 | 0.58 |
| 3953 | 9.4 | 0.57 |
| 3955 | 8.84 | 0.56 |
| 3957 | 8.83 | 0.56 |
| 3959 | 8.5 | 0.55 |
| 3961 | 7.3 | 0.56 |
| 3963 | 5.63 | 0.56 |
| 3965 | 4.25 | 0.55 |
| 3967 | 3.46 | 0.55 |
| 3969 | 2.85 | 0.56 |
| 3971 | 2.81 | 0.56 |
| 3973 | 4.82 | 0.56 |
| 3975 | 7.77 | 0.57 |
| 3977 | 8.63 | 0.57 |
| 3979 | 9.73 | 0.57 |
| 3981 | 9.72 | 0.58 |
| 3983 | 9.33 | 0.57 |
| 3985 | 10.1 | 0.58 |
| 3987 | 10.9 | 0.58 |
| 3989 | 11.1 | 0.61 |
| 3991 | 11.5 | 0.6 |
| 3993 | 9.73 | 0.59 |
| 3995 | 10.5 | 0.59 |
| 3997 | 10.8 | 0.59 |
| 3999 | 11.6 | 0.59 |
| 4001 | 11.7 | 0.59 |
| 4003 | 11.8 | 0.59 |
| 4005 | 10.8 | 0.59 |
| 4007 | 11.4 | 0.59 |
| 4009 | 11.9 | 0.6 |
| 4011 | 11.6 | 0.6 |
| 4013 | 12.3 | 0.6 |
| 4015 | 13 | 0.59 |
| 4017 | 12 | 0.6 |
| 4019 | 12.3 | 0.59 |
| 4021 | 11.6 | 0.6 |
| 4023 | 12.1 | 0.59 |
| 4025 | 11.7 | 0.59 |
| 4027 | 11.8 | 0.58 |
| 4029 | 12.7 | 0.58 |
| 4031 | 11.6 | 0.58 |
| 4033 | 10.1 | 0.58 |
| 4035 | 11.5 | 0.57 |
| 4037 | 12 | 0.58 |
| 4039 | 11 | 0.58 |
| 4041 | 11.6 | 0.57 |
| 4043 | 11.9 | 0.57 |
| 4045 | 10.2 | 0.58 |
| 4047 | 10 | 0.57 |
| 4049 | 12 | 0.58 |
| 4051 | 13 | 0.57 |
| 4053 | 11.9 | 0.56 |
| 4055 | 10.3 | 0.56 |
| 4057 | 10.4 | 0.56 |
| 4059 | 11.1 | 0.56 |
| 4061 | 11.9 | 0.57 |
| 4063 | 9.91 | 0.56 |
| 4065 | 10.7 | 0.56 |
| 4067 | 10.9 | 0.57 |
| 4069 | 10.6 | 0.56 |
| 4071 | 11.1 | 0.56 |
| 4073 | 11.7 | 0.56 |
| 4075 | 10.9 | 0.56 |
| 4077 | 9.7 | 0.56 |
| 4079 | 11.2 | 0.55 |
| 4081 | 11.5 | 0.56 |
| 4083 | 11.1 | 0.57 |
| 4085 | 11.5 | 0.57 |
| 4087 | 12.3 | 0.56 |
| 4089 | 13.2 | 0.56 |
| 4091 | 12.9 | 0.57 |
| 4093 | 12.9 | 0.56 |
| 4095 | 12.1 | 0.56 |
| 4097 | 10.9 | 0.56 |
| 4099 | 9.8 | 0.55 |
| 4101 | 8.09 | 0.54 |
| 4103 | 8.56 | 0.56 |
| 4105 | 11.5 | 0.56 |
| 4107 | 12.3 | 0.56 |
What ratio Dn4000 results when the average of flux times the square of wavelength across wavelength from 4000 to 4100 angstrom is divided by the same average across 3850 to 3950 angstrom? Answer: 1.85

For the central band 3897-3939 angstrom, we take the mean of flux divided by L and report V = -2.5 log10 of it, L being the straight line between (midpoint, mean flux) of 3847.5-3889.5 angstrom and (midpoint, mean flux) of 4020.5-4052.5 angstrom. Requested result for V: 0.16 mag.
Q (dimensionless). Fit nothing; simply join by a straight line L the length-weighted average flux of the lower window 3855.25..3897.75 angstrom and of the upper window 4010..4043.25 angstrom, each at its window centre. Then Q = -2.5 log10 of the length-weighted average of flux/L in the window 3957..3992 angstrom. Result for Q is 0.30 mag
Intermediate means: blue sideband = 6.52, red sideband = 11.8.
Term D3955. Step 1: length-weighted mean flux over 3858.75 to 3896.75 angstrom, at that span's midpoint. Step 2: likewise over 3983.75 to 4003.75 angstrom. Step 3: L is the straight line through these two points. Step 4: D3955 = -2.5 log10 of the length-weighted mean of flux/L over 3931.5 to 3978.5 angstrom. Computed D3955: 0.456 mag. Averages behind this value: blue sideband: 6.51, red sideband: 10.9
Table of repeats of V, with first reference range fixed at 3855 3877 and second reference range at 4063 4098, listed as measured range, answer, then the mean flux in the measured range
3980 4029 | -0.170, 11.3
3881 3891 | 0.192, 5.81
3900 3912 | -0.104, 8.15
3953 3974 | 0.418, 5.9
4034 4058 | -0.068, 11.3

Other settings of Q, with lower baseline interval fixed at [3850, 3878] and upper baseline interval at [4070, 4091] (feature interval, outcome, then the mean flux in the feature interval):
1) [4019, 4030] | -0.18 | 12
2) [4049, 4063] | -0.04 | 11.4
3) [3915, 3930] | 0.10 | 7.13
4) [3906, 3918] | -0.14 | 8.7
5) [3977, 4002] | -0.12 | 10.5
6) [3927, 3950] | 0.47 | 5.37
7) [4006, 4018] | -0.21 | 12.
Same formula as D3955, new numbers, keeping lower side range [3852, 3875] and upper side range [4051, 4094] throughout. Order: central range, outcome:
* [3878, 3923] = -0.01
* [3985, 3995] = -0.14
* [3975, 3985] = -0.01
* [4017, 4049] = -0.11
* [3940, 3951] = 0.11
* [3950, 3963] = 0.01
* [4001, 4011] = -0.17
